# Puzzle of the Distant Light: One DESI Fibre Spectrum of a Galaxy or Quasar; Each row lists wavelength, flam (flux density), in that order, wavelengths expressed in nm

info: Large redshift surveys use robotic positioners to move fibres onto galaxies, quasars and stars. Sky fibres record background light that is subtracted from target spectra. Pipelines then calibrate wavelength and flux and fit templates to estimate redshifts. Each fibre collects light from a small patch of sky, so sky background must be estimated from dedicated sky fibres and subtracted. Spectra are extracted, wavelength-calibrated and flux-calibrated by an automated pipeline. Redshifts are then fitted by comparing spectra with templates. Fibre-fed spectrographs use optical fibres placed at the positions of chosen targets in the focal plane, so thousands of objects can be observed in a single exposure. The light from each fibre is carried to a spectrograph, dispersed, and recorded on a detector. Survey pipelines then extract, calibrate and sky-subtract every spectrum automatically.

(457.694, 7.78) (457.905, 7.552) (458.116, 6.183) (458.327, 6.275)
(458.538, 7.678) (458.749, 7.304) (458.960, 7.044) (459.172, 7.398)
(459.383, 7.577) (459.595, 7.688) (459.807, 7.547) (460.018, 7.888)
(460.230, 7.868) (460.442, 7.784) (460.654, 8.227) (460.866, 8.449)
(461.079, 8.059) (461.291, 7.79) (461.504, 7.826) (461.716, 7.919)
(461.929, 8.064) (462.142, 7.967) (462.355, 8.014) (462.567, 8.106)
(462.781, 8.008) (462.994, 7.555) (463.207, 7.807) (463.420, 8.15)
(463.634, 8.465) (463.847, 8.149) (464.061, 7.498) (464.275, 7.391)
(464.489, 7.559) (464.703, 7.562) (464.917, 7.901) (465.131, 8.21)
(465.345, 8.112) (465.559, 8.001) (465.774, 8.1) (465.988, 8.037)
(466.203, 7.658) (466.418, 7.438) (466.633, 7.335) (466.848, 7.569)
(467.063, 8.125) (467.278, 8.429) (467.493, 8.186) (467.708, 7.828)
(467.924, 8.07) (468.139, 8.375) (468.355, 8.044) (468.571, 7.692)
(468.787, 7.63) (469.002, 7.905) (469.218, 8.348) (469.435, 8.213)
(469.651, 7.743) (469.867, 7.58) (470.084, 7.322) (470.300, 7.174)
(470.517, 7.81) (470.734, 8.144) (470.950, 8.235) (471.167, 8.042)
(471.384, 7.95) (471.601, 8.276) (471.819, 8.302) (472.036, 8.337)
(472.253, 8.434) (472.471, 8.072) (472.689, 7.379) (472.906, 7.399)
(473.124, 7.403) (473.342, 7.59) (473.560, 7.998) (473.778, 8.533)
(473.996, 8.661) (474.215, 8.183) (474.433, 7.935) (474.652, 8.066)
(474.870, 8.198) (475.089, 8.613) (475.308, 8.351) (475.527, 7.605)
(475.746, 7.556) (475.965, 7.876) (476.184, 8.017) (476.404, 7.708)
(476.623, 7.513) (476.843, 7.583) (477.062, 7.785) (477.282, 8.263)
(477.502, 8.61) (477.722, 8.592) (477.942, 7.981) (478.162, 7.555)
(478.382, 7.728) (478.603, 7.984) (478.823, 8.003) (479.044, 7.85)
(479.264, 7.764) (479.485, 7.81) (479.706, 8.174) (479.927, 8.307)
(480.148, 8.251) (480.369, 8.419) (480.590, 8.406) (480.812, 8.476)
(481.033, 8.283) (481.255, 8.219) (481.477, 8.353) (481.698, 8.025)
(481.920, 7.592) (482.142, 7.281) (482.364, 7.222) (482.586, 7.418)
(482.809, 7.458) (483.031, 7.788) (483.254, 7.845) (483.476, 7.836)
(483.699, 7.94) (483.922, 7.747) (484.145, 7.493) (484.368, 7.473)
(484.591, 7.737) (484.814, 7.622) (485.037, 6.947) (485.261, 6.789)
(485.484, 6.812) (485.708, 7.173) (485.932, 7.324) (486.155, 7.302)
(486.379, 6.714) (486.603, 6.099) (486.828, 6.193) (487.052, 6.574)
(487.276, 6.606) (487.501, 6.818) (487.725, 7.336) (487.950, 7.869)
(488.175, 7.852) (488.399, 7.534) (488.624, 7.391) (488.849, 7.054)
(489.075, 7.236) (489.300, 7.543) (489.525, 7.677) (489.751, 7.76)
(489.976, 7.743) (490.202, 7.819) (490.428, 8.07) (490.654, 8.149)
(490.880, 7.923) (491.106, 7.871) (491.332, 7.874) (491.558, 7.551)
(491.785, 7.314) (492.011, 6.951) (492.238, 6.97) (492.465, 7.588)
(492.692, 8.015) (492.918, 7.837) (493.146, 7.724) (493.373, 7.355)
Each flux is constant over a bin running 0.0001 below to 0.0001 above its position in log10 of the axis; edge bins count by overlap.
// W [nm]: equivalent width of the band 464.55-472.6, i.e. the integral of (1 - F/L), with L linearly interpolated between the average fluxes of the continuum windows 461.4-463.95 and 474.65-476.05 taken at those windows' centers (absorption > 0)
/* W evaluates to 0.07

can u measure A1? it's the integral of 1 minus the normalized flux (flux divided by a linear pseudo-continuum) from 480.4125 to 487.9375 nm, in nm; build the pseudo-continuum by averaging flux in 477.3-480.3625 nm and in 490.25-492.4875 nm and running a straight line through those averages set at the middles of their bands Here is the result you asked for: 0.43 nm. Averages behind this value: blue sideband 8.07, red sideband 7.63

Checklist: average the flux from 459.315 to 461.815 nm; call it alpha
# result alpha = 7.89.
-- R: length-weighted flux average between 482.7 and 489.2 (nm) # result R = 7.26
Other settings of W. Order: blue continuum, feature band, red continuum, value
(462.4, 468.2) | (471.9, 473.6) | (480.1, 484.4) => 0.015 nm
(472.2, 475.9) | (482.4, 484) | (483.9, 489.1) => -0.071 nm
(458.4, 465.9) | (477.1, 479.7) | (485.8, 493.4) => -0.148 nm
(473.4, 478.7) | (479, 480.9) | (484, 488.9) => -0.118 nm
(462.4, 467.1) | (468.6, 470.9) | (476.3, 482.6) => 0.029 nm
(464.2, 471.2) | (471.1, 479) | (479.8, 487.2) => -0.288 nm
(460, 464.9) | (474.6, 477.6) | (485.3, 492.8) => -0.138 nm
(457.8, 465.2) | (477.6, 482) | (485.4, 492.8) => -0.360 nm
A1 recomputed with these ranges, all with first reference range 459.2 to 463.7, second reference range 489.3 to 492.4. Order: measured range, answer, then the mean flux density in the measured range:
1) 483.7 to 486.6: 0.177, 7.24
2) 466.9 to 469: -0.041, 8.03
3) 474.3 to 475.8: -0.050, 8.07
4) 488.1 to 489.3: 0.042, 7.41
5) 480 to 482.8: -0.084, 7.98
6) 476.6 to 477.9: -0.051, 8.09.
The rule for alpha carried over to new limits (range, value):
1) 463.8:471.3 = 7.87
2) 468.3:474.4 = 7.94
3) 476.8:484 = 7.96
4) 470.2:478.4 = 7.99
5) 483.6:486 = 7.37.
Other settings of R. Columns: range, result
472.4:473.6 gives 7.61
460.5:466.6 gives 7.92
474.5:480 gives 7.98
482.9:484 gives 7.83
